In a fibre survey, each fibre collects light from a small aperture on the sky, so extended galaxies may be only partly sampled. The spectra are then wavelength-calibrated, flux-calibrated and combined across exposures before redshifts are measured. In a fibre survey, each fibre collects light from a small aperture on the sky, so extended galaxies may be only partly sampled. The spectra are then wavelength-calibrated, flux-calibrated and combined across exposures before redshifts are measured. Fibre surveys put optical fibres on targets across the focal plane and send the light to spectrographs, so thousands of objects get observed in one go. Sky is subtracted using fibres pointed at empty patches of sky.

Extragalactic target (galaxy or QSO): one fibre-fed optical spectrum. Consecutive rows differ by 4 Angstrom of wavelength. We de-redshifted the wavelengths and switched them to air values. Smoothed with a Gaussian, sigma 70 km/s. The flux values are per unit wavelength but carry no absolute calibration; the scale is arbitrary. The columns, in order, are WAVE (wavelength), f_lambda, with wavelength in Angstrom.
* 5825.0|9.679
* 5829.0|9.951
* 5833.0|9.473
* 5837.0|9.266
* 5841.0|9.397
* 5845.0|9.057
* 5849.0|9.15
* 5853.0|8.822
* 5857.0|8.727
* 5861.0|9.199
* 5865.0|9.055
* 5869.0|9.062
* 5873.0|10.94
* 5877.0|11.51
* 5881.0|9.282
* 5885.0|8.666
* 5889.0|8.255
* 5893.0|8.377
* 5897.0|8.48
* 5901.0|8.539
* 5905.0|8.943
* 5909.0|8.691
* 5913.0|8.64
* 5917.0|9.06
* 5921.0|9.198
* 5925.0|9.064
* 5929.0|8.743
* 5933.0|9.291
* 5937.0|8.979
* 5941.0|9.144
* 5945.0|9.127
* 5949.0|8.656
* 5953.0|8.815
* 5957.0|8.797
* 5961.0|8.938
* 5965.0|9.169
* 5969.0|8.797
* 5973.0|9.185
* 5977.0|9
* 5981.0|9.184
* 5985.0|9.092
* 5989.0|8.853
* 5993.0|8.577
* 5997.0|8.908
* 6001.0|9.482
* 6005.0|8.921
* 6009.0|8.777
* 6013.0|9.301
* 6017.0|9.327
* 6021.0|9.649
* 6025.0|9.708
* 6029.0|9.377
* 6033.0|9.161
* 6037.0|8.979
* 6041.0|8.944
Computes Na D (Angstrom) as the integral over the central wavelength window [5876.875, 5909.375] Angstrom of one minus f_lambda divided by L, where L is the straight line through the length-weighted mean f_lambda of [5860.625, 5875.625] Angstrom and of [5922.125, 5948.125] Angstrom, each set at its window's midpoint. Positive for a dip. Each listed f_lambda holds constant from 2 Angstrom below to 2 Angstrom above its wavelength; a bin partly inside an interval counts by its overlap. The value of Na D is 2.1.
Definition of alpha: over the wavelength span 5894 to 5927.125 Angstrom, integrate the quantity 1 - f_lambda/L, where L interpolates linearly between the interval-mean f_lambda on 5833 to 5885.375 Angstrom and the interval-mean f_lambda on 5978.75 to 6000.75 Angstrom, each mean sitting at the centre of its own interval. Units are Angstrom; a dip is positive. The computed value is 1.54 Angstrom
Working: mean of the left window 9.42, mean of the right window 8.97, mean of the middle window 8.81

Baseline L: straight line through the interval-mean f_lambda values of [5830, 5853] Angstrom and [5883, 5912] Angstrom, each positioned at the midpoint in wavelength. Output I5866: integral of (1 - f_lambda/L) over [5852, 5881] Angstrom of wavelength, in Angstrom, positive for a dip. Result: -2.2 Angstrom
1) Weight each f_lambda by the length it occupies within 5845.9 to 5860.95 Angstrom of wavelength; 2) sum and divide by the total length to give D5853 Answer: 8.95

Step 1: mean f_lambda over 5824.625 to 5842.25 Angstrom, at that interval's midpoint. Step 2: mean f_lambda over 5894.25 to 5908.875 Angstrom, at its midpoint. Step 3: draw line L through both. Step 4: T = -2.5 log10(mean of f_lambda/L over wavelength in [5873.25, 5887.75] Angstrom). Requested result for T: -0.11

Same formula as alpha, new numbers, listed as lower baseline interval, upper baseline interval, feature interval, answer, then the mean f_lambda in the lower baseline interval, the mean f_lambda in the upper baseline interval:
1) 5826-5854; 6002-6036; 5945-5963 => 0.9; 9.33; 9.27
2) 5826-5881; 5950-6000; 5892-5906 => 1.1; 9.5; 8.95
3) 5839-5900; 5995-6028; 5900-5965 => 2.1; 9.19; 9.26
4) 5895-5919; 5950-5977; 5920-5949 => -0.7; 8.73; 8.94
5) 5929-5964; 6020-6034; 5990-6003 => 0.4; 8.96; 9.48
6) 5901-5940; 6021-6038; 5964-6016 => 1.1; 8.94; 9.37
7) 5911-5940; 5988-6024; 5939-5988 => 0.3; 9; 9.11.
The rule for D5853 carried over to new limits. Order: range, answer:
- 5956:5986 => 9.03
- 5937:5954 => 8.95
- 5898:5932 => 8.86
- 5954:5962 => 8.85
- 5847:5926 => 9.08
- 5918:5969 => 8.99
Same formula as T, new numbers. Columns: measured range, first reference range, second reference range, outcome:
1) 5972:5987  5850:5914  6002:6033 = 0.01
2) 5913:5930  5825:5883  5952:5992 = 0.03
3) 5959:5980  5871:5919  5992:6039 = 0.02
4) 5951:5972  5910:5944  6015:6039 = 0.03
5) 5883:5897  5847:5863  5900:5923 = 0.06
